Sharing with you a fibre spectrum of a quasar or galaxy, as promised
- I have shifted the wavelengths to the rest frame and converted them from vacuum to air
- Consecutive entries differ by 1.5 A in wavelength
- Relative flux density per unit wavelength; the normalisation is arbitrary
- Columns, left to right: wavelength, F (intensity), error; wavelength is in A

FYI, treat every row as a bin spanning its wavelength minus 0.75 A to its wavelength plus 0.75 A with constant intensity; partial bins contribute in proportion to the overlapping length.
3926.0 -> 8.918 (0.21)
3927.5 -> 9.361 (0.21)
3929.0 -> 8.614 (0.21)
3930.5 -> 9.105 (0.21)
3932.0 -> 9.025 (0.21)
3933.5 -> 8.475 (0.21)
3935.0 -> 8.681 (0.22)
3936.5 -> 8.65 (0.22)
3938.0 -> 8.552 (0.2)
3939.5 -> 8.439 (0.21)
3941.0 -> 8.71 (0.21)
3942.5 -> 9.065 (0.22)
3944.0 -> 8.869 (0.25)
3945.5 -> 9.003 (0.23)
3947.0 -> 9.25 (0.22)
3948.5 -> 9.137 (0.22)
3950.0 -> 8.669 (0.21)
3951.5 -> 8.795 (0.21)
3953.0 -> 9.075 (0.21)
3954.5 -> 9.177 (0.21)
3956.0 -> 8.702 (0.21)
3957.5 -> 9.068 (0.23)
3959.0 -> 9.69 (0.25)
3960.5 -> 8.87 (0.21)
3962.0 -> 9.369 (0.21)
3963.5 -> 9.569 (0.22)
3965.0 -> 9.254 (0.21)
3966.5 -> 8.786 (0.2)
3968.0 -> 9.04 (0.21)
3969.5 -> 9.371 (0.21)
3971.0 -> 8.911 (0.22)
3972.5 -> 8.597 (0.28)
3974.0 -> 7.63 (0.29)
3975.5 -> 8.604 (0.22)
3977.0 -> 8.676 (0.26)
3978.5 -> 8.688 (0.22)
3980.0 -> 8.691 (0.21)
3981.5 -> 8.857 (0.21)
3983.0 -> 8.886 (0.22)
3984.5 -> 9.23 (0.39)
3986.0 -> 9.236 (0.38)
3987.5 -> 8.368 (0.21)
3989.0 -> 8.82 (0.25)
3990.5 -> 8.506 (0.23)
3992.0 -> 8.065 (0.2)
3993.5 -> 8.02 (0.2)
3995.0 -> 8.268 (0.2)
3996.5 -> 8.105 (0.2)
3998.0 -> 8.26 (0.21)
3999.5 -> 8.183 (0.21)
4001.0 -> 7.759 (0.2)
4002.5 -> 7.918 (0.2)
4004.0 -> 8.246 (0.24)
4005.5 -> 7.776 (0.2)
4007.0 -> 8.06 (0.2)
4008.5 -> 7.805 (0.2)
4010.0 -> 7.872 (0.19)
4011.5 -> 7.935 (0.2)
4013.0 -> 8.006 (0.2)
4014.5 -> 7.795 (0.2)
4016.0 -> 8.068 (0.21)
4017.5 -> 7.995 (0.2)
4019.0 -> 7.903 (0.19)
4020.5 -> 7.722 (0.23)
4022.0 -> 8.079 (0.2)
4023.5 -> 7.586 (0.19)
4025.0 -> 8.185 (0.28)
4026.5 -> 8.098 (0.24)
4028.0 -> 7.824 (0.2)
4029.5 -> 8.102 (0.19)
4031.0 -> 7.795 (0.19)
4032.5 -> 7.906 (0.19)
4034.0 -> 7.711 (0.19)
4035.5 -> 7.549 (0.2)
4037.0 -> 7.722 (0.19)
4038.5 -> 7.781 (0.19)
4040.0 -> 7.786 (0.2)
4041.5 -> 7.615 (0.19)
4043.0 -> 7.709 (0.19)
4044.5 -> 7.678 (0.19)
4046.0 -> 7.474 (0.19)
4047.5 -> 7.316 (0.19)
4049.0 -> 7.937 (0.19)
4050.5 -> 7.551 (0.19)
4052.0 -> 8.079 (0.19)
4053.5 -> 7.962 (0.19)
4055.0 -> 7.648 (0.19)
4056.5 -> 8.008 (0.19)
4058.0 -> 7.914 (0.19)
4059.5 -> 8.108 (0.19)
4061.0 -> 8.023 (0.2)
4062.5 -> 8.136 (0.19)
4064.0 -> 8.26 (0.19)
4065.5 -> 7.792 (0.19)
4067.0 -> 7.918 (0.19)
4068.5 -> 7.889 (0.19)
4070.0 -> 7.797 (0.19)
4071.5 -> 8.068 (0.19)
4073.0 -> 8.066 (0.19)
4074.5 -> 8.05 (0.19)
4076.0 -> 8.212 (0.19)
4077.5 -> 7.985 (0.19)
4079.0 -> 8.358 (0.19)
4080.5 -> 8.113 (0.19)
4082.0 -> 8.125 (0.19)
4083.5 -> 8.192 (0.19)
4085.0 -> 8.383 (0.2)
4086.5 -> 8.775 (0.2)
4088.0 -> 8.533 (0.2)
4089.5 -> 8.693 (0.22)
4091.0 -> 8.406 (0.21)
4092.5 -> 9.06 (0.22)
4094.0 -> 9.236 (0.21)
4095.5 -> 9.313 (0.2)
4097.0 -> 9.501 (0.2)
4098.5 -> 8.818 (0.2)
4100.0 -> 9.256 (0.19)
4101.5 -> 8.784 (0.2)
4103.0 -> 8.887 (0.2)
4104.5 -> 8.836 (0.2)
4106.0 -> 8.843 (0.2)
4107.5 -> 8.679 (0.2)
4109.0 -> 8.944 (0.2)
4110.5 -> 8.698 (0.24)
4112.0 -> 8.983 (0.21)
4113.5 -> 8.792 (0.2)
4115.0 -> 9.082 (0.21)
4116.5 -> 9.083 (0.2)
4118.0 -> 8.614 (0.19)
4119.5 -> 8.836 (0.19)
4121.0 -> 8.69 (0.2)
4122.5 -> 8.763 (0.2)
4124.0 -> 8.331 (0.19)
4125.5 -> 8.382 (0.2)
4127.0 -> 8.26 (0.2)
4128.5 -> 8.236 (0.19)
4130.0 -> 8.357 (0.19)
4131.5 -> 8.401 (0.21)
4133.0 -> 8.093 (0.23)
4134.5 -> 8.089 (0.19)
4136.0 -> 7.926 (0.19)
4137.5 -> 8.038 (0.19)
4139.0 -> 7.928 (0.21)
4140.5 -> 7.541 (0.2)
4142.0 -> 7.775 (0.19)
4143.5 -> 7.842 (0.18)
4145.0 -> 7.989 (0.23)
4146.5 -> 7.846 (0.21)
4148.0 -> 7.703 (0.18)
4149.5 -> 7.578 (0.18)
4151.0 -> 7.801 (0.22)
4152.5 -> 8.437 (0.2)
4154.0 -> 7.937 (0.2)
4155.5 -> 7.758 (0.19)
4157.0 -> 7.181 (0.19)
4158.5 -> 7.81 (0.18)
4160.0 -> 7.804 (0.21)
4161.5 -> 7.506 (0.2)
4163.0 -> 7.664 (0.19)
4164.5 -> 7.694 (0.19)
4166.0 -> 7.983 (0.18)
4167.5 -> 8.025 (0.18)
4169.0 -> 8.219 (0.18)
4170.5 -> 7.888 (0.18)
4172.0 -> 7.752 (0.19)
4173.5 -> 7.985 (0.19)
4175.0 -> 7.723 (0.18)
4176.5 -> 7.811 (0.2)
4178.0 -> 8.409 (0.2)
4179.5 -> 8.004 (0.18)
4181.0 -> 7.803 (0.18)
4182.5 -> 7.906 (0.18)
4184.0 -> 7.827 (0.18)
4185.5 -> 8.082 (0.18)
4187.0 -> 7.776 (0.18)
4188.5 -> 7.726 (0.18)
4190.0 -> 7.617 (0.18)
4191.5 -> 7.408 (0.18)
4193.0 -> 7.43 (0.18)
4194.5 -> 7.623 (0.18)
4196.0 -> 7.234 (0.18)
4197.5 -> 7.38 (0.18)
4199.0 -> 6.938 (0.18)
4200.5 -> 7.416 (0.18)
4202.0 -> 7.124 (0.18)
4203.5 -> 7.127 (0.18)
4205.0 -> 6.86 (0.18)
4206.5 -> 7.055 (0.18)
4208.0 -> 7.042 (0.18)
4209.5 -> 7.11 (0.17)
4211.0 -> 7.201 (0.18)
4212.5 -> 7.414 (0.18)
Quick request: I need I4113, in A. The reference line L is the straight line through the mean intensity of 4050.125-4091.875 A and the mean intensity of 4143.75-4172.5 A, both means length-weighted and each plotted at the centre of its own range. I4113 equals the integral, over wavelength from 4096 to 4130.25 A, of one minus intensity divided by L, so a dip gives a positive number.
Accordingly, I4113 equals -3.5 A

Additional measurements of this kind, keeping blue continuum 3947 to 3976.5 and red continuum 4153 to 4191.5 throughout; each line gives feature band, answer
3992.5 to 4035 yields 3.55 A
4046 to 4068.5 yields 1.50 A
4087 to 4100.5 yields -1.17 A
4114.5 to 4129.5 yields -0.95 A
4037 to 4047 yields 1.02 A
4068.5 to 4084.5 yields 0.49 A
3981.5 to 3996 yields 0.36 A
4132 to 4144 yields 0.15 A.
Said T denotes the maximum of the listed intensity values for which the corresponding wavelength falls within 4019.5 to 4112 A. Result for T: 9.501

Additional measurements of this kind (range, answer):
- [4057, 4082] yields 8.358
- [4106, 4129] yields 9.083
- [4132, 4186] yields 8.437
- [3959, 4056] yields 9.69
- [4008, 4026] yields 8.185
